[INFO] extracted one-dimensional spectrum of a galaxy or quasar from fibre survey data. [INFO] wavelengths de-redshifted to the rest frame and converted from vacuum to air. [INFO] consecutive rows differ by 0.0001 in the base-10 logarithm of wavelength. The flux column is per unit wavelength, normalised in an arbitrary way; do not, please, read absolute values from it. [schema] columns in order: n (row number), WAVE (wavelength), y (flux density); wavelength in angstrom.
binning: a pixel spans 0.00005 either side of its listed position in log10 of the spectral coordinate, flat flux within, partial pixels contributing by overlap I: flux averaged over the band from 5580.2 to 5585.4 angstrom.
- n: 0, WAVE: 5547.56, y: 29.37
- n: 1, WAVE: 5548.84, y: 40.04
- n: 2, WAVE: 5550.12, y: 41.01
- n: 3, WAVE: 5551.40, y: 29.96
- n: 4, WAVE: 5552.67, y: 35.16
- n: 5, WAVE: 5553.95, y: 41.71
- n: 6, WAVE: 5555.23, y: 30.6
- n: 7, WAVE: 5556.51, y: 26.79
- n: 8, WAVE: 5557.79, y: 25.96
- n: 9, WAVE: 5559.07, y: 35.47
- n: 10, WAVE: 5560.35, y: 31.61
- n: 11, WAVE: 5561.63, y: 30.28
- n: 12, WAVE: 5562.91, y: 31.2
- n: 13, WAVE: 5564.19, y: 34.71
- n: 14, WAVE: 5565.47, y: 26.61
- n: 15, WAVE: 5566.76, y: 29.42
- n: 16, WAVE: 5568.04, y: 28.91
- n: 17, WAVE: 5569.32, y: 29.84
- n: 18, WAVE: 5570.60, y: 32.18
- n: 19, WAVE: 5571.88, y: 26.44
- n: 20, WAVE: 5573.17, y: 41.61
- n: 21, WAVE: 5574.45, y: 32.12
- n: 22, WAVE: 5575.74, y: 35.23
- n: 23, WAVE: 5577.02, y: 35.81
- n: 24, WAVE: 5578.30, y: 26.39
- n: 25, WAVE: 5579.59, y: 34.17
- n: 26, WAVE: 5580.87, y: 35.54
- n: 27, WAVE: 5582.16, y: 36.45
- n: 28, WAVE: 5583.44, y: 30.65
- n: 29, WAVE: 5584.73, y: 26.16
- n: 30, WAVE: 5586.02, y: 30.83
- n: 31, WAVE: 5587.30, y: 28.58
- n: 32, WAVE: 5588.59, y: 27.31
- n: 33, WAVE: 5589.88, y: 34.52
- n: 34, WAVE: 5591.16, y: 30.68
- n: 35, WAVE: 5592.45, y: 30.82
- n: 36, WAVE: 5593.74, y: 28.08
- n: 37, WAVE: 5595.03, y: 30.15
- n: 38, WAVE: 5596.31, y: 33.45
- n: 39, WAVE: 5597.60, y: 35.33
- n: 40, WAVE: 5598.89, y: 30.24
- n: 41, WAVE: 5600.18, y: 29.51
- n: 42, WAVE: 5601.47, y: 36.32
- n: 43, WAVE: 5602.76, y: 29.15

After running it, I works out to 32.2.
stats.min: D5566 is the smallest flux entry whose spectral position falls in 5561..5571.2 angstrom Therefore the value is 26.61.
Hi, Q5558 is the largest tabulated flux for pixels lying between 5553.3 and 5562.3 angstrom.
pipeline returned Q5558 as 41.71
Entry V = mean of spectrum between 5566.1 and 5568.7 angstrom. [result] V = 29.1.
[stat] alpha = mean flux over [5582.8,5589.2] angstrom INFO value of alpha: 28.7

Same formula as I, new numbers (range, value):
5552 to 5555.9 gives 35.7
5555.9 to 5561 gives 30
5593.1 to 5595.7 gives 29.2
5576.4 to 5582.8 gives 33.7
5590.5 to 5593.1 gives 30.8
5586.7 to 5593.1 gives 30.4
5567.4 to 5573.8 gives 31.8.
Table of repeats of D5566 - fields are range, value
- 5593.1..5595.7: 28.08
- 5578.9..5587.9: 26.16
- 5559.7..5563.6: 30.28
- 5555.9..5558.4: 25.96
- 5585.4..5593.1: 27.31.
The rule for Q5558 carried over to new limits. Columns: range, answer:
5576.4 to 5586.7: 36.45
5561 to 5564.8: 34.71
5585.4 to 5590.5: 34.52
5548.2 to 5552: 41.01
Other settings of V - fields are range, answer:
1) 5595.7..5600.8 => 32.1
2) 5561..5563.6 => 30.8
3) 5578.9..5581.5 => 34.7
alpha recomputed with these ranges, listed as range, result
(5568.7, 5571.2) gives 31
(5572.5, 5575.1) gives 36.6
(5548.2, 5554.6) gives 37.6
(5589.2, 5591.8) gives 32.6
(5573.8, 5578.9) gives 32.5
